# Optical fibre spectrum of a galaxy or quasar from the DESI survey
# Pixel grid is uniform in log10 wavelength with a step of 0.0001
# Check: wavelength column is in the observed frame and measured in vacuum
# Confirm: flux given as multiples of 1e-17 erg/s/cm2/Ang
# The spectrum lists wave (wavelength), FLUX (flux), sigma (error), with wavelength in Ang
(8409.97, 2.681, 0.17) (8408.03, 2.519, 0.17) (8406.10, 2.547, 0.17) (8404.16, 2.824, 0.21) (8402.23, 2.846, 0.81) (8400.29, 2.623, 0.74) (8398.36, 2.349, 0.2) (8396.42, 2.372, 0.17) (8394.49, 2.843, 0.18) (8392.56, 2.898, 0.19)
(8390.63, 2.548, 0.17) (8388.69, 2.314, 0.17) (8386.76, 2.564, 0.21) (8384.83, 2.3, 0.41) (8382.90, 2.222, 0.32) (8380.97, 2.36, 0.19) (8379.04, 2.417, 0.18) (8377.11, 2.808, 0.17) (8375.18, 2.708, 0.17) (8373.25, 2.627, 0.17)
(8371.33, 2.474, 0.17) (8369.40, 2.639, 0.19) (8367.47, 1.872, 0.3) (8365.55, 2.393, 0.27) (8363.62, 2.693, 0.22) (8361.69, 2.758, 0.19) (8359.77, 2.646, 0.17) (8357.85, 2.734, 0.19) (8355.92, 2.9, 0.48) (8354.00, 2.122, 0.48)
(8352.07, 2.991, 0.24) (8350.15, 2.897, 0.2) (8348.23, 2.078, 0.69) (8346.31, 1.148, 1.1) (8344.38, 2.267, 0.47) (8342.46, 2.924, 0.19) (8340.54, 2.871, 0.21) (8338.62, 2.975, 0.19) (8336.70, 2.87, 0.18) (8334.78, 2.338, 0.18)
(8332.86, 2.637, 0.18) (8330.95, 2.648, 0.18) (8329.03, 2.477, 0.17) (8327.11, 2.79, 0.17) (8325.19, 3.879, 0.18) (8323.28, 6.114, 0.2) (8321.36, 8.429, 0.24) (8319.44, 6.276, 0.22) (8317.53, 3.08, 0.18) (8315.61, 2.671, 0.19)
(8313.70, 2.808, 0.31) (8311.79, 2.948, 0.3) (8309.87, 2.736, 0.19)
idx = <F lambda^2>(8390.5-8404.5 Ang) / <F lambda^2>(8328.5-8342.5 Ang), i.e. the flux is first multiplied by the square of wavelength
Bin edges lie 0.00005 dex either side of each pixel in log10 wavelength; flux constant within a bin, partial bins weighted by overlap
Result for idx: 1.00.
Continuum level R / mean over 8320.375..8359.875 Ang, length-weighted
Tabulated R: 3.09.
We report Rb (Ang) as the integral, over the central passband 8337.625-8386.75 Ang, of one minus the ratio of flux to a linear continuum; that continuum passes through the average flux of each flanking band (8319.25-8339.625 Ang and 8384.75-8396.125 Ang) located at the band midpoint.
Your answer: 9.95 Ang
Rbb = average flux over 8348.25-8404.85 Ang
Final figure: 2.57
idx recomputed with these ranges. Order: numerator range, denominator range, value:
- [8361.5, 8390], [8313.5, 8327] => 0.53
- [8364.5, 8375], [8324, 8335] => 0.85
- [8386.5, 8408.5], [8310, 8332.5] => 0.68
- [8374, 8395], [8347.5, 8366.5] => 0.97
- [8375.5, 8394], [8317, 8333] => 0.58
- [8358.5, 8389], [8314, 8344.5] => 0.70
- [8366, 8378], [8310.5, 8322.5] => 0.59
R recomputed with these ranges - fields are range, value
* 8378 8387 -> 2.36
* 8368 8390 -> 2.48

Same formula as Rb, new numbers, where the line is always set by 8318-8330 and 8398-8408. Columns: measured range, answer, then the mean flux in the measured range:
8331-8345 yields 5.60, 2.71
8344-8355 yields 5.05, 2.25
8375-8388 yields 3.18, 2.47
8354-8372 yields 5.93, 2.55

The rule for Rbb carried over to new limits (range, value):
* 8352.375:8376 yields 2.56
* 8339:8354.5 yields 2.44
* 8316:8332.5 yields 4.33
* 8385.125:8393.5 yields 2.56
